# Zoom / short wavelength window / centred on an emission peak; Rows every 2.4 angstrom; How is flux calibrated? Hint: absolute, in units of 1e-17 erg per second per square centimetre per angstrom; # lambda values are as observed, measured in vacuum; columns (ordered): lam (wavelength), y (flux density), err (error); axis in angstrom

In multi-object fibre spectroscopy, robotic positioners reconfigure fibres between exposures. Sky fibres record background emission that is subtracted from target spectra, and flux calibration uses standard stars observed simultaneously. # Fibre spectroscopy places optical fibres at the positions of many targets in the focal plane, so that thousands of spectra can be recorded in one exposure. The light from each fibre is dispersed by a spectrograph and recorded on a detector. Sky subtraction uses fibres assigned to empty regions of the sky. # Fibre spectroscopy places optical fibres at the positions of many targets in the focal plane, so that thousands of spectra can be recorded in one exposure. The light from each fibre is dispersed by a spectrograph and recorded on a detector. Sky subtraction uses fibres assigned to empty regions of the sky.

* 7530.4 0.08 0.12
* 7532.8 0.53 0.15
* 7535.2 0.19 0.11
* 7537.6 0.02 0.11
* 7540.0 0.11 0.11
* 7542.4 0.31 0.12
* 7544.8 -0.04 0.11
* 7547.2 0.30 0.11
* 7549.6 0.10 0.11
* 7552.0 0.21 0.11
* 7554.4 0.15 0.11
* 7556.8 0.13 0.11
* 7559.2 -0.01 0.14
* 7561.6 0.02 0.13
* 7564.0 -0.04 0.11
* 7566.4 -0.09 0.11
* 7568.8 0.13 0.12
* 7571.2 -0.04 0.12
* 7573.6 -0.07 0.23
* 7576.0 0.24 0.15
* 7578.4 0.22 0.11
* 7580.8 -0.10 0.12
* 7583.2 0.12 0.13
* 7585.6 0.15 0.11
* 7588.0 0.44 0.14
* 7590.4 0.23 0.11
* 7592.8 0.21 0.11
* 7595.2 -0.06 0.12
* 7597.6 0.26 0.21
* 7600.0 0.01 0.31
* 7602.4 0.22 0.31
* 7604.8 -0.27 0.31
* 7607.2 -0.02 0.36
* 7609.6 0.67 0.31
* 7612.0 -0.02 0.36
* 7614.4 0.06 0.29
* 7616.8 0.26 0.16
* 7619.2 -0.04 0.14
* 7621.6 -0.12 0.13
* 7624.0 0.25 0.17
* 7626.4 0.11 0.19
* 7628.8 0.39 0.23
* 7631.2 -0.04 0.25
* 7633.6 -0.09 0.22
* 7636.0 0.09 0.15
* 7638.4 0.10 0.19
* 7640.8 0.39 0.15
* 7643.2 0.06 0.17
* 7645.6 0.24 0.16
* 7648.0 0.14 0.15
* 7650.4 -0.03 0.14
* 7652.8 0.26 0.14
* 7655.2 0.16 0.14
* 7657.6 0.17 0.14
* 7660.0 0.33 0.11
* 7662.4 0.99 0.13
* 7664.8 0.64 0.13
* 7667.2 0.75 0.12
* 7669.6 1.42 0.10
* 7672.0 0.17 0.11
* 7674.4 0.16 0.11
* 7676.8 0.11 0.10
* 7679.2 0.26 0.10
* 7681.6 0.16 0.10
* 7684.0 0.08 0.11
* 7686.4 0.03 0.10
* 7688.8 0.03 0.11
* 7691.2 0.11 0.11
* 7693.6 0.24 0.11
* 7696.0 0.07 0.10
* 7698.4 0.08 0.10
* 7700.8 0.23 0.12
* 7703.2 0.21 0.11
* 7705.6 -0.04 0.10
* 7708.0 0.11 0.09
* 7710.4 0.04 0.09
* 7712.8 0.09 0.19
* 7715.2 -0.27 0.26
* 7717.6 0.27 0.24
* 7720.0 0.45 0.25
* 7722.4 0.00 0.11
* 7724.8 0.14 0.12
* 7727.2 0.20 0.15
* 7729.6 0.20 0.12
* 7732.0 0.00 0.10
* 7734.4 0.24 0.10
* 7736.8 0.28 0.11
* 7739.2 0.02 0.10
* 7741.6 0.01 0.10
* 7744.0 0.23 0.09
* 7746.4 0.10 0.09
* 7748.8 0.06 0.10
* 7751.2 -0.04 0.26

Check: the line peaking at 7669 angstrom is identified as [O II] 3727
